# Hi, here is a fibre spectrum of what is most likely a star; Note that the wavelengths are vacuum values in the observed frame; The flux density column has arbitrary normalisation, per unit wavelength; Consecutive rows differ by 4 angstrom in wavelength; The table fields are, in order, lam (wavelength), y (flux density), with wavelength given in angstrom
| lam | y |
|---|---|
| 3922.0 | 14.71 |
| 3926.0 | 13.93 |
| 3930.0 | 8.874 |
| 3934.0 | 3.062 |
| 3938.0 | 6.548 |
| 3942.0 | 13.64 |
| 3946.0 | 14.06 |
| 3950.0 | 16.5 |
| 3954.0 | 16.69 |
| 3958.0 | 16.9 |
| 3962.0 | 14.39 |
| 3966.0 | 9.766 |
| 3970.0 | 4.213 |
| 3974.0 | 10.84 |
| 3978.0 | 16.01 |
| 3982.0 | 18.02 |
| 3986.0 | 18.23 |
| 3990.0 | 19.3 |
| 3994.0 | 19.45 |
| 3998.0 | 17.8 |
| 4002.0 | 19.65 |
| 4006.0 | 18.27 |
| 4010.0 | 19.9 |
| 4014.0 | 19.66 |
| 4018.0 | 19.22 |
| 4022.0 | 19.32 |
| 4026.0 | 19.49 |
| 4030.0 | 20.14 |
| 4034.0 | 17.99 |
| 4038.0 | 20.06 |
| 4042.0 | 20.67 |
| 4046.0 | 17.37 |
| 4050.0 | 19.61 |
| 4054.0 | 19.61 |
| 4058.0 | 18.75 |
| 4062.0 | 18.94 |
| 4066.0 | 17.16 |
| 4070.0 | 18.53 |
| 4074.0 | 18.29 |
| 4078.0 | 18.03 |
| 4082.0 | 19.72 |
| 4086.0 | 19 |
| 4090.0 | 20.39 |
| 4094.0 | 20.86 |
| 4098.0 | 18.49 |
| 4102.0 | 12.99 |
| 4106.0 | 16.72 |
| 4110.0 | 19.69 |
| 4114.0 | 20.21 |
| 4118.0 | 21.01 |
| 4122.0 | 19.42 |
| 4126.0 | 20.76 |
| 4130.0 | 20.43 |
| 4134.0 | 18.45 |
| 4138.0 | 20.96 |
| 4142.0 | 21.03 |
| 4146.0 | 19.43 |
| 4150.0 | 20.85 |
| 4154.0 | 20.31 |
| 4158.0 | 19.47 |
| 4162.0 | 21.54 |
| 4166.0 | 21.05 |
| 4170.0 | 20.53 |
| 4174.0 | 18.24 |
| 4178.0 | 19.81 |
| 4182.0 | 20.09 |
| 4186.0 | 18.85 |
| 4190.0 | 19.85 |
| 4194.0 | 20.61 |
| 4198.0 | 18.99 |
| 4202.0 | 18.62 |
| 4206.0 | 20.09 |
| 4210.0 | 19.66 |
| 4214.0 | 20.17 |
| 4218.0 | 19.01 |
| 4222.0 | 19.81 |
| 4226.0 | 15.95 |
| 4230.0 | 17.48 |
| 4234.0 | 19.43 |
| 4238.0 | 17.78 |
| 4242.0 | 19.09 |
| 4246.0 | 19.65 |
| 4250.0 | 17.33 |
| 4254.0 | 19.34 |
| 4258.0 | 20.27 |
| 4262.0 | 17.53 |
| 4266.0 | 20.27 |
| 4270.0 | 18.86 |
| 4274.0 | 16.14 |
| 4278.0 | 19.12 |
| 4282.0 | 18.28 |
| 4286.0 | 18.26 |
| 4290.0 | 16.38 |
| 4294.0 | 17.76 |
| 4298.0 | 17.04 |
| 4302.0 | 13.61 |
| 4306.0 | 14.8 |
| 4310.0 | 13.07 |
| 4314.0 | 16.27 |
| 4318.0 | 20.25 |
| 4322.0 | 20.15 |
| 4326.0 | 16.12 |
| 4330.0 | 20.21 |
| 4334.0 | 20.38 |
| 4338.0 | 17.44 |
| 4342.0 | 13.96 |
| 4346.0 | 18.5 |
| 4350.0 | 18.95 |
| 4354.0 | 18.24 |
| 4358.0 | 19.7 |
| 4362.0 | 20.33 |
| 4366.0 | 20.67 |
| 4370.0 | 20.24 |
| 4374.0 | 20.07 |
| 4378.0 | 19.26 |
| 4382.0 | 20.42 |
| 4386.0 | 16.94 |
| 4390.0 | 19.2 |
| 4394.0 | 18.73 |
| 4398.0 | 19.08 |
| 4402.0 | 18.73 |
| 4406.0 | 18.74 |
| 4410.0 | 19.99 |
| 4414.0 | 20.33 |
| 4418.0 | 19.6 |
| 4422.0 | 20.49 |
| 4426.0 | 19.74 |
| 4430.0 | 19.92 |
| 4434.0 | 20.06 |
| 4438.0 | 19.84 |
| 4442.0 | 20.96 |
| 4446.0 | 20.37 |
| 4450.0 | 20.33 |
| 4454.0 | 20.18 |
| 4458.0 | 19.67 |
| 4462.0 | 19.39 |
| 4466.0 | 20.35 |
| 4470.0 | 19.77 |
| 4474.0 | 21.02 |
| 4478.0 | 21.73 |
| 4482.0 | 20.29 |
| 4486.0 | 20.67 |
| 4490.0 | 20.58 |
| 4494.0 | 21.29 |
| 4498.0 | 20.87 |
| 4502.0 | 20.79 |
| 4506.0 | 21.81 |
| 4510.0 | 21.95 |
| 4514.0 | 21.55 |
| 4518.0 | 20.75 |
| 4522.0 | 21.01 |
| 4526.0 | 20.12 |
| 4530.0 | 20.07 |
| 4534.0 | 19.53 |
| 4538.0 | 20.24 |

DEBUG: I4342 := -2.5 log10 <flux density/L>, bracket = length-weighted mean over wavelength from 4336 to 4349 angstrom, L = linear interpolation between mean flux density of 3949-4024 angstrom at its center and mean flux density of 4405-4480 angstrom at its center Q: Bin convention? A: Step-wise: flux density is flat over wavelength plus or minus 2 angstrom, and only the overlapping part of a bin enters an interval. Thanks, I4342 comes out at 0.15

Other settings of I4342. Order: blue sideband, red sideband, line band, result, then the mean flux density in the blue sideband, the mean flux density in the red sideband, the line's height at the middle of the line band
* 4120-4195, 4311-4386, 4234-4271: 0.03 mag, 20.1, 18.8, 19.5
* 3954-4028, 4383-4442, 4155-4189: -0.12 mag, 16.7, 19.5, 17.9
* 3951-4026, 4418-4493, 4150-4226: -0.09 mag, 16.6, 20.3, 18.2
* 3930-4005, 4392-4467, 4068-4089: -0.21 mag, 14.1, 19.8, 15.5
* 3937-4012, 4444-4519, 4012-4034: -0.22 mag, 15.4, 20.7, 15.9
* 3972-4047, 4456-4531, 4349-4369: 0.03 mag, 18.5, 20.7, 20.1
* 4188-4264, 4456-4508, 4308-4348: 0.12 mag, 19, 20.6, 19.6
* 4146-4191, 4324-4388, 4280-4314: 0.19 mag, 20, 18.8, 19.2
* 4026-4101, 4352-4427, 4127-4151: -0.06 mag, 19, 19.5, 19.1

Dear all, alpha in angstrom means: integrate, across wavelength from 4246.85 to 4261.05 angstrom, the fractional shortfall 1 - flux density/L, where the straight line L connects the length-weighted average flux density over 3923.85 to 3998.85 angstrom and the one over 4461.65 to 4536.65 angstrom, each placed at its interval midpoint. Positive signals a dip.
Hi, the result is -1.2 angstrom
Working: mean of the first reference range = 13.5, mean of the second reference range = 20.7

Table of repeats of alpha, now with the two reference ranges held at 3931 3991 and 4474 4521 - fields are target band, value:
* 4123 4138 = -4.2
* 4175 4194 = -3.8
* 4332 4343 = 0.7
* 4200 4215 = -2.6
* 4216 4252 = -2.6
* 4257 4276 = -1.0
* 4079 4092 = -4.1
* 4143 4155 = -3.3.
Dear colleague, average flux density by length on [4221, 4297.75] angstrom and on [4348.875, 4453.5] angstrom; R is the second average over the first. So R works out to 1.1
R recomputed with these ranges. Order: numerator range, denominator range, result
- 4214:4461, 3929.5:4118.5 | 1.10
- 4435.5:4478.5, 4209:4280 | 1.08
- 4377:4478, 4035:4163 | 1.02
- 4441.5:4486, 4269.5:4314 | 1.23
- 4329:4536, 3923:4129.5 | 1.17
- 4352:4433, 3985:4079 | 1.03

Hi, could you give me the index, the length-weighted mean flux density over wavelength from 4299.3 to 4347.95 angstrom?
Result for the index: 17.1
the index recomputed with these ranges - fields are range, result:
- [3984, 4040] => 19.2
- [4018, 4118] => 18.9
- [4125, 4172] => 20.4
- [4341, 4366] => 18.6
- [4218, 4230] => 18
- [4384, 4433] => 19.3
